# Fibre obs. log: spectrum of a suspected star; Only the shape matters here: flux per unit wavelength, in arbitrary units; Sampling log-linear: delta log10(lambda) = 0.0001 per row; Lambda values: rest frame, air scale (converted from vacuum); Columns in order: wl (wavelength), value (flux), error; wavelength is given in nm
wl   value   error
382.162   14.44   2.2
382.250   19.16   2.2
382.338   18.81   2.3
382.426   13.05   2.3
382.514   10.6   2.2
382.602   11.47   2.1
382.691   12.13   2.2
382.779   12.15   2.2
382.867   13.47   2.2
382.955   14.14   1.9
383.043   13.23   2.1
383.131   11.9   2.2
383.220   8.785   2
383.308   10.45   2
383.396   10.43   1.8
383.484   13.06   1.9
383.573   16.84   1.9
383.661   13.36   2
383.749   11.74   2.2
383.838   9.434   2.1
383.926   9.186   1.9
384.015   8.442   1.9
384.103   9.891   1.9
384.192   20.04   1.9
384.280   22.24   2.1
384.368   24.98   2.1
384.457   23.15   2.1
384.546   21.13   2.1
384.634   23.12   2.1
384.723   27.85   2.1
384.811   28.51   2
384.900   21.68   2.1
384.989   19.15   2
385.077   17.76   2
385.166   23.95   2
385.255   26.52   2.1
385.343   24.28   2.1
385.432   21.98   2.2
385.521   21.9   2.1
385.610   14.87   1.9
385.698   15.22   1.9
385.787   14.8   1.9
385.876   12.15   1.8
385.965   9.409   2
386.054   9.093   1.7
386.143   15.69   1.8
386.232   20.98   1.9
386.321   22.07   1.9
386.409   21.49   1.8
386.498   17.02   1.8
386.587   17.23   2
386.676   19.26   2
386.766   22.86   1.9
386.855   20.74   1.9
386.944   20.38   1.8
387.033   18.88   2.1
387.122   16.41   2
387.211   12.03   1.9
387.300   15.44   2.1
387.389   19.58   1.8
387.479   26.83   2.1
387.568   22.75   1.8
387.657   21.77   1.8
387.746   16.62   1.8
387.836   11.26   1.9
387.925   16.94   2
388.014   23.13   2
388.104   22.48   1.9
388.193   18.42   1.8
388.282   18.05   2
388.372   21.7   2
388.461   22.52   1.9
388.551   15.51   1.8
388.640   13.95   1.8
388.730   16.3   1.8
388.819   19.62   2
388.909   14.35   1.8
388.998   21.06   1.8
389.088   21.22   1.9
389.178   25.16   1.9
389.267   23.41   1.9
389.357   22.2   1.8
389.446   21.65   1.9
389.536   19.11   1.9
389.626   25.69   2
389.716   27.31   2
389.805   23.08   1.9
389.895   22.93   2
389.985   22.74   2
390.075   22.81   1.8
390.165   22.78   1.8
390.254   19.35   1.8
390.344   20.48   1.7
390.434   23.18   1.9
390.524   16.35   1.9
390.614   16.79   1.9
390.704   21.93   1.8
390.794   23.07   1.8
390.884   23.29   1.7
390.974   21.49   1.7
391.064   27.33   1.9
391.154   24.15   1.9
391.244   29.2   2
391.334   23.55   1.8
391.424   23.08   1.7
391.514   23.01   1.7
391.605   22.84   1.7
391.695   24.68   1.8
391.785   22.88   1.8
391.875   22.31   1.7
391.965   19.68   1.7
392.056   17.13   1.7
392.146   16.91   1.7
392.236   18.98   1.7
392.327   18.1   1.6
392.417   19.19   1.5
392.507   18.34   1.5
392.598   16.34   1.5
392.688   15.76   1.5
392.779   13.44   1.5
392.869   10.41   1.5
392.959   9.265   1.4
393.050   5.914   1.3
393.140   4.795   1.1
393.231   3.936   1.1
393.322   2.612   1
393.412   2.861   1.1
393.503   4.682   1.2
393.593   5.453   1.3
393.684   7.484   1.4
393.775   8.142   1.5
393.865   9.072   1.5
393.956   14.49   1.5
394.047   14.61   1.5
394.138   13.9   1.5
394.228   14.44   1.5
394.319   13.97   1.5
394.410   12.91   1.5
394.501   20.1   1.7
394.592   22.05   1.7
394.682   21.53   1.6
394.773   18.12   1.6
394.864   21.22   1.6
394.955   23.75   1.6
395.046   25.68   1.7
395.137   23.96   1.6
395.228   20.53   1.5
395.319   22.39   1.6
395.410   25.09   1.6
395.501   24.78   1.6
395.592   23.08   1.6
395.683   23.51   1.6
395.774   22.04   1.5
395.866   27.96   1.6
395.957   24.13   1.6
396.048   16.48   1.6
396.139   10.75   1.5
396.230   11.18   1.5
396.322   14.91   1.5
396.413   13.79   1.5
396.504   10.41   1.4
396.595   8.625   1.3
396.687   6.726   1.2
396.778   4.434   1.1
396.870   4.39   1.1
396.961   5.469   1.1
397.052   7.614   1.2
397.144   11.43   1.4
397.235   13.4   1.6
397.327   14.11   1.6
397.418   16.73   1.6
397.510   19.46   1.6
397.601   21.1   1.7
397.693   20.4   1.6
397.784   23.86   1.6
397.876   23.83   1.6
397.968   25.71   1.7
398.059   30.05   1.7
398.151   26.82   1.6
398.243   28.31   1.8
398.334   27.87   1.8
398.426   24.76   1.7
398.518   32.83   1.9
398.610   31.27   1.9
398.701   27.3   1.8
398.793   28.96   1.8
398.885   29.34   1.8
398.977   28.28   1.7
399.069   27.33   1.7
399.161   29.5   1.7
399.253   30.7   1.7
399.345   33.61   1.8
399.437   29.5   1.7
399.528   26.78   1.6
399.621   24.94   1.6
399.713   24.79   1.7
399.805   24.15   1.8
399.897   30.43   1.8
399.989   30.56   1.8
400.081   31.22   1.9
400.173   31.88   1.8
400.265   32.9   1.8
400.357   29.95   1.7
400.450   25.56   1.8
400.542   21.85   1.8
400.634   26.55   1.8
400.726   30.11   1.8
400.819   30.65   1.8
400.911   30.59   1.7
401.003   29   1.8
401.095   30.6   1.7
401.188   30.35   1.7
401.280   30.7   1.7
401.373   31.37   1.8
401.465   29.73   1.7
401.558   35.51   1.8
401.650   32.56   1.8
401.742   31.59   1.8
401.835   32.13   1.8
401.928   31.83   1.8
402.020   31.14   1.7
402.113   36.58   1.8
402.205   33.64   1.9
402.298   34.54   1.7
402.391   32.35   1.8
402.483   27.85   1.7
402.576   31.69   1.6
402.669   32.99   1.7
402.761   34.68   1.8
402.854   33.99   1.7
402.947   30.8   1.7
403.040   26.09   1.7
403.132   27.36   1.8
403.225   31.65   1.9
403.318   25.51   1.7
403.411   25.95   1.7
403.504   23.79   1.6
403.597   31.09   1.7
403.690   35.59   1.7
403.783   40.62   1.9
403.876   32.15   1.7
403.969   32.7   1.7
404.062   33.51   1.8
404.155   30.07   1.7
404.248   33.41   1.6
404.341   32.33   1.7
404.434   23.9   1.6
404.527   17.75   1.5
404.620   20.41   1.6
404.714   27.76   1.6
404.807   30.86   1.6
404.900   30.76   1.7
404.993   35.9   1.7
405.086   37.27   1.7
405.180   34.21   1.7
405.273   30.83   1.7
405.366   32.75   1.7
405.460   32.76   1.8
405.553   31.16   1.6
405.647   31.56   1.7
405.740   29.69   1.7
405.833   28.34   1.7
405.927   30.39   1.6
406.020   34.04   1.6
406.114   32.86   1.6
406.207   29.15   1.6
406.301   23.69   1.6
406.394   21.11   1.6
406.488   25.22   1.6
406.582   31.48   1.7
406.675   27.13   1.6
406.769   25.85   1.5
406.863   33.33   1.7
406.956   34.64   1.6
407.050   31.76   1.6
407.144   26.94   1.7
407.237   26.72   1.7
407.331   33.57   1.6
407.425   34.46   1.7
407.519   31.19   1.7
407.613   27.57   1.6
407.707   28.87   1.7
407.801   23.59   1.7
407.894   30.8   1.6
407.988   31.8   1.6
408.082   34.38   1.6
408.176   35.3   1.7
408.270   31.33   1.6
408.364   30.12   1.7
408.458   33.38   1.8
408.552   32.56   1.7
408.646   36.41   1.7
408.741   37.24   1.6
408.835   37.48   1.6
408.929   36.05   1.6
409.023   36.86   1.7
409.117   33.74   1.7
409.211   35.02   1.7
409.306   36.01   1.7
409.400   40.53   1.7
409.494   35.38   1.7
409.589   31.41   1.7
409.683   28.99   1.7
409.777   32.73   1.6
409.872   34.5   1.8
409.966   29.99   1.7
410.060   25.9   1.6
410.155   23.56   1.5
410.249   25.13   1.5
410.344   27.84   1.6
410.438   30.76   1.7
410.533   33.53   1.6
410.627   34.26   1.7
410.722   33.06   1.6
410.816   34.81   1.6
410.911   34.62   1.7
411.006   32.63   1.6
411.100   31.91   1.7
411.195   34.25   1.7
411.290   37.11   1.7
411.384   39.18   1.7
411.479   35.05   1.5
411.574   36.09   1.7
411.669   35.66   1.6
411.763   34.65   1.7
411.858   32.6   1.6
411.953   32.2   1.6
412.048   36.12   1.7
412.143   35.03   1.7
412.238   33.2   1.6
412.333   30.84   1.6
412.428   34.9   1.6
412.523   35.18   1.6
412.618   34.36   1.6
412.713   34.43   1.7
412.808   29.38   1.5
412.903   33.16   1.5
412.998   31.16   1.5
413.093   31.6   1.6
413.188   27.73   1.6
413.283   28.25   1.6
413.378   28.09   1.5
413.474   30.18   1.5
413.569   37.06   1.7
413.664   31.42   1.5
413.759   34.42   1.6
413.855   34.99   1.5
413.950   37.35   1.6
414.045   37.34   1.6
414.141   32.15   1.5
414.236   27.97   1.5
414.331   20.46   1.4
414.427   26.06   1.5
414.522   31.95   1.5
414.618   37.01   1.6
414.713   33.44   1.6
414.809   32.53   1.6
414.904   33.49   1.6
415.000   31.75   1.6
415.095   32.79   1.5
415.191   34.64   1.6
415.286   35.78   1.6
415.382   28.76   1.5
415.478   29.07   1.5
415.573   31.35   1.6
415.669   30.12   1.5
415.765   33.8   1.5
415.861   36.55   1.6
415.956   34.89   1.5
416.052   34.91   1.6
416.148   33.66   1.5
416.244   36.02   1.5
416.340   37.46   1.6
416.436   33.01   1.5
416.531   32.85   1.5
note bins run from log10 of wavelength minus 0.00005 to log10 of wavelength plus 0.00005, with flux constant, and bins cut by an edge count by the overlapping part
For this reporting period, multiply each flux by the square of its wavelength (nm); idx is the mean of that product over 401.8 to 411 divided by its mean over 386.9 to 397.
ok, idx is 1.88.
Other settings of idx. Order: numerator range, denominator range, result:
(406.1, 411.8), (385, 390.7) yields 1.82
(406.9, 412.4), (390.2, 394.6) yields 2.19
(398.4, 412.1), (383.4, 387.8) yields 1.87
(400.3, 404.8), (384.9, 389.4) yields 1.73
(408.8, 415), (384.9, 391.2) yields 1.86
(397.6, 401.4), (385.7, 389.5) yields 1.62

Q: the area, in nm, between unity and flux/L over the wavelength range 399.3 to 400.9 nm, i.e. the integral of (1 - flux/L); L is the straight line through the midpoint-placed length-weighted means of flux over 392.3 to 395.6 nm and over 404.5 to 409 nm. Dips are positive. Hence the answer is -0.44 nm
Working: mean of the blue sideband 14.8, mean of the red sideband 30.8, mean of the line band 28.6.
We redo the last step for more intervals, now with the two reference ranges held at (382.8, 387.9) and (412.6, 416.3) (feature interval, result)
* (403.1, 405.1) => -0.21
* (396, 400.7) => 0.39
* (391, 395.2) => 0.97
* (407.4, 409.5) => -0.30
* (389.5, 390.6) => -0.12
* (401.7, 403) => -0.32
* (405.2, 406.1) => -0.12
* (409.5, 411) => -0.04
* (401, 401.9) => -0.20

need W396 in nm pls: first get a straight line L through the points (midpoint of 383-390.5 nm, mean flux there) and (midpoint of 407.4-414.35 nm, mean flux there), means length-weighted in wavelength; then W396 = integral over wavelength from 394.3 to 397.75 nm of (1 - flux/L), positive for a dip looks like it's 1.00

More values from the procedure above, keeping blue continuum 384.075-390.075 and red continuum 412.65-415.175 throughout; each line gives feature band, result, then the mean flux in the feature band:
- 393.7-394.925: 0.40 nm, 15.6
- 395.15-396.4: 0.17 nm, 20.4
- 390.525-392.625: 0.05 nm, 21.4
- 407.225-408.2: -0.06 nm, 30.8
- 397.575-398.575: -0.05 nm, 26.1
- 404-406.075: -0.19 nm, 30.5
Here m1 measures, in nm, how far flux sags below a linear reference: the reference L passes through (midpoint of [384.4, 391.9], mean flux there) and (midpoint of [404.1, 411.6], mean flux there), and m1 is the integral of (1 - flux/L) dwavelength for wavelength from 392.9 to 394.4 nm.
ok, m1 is 0.96 nm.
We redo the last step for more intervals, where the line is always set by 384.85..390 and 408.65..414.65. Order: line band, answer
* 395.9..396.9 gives 0.519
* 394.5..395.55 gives 0.052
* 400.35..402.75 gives -0.313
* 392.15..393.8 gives 0.877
